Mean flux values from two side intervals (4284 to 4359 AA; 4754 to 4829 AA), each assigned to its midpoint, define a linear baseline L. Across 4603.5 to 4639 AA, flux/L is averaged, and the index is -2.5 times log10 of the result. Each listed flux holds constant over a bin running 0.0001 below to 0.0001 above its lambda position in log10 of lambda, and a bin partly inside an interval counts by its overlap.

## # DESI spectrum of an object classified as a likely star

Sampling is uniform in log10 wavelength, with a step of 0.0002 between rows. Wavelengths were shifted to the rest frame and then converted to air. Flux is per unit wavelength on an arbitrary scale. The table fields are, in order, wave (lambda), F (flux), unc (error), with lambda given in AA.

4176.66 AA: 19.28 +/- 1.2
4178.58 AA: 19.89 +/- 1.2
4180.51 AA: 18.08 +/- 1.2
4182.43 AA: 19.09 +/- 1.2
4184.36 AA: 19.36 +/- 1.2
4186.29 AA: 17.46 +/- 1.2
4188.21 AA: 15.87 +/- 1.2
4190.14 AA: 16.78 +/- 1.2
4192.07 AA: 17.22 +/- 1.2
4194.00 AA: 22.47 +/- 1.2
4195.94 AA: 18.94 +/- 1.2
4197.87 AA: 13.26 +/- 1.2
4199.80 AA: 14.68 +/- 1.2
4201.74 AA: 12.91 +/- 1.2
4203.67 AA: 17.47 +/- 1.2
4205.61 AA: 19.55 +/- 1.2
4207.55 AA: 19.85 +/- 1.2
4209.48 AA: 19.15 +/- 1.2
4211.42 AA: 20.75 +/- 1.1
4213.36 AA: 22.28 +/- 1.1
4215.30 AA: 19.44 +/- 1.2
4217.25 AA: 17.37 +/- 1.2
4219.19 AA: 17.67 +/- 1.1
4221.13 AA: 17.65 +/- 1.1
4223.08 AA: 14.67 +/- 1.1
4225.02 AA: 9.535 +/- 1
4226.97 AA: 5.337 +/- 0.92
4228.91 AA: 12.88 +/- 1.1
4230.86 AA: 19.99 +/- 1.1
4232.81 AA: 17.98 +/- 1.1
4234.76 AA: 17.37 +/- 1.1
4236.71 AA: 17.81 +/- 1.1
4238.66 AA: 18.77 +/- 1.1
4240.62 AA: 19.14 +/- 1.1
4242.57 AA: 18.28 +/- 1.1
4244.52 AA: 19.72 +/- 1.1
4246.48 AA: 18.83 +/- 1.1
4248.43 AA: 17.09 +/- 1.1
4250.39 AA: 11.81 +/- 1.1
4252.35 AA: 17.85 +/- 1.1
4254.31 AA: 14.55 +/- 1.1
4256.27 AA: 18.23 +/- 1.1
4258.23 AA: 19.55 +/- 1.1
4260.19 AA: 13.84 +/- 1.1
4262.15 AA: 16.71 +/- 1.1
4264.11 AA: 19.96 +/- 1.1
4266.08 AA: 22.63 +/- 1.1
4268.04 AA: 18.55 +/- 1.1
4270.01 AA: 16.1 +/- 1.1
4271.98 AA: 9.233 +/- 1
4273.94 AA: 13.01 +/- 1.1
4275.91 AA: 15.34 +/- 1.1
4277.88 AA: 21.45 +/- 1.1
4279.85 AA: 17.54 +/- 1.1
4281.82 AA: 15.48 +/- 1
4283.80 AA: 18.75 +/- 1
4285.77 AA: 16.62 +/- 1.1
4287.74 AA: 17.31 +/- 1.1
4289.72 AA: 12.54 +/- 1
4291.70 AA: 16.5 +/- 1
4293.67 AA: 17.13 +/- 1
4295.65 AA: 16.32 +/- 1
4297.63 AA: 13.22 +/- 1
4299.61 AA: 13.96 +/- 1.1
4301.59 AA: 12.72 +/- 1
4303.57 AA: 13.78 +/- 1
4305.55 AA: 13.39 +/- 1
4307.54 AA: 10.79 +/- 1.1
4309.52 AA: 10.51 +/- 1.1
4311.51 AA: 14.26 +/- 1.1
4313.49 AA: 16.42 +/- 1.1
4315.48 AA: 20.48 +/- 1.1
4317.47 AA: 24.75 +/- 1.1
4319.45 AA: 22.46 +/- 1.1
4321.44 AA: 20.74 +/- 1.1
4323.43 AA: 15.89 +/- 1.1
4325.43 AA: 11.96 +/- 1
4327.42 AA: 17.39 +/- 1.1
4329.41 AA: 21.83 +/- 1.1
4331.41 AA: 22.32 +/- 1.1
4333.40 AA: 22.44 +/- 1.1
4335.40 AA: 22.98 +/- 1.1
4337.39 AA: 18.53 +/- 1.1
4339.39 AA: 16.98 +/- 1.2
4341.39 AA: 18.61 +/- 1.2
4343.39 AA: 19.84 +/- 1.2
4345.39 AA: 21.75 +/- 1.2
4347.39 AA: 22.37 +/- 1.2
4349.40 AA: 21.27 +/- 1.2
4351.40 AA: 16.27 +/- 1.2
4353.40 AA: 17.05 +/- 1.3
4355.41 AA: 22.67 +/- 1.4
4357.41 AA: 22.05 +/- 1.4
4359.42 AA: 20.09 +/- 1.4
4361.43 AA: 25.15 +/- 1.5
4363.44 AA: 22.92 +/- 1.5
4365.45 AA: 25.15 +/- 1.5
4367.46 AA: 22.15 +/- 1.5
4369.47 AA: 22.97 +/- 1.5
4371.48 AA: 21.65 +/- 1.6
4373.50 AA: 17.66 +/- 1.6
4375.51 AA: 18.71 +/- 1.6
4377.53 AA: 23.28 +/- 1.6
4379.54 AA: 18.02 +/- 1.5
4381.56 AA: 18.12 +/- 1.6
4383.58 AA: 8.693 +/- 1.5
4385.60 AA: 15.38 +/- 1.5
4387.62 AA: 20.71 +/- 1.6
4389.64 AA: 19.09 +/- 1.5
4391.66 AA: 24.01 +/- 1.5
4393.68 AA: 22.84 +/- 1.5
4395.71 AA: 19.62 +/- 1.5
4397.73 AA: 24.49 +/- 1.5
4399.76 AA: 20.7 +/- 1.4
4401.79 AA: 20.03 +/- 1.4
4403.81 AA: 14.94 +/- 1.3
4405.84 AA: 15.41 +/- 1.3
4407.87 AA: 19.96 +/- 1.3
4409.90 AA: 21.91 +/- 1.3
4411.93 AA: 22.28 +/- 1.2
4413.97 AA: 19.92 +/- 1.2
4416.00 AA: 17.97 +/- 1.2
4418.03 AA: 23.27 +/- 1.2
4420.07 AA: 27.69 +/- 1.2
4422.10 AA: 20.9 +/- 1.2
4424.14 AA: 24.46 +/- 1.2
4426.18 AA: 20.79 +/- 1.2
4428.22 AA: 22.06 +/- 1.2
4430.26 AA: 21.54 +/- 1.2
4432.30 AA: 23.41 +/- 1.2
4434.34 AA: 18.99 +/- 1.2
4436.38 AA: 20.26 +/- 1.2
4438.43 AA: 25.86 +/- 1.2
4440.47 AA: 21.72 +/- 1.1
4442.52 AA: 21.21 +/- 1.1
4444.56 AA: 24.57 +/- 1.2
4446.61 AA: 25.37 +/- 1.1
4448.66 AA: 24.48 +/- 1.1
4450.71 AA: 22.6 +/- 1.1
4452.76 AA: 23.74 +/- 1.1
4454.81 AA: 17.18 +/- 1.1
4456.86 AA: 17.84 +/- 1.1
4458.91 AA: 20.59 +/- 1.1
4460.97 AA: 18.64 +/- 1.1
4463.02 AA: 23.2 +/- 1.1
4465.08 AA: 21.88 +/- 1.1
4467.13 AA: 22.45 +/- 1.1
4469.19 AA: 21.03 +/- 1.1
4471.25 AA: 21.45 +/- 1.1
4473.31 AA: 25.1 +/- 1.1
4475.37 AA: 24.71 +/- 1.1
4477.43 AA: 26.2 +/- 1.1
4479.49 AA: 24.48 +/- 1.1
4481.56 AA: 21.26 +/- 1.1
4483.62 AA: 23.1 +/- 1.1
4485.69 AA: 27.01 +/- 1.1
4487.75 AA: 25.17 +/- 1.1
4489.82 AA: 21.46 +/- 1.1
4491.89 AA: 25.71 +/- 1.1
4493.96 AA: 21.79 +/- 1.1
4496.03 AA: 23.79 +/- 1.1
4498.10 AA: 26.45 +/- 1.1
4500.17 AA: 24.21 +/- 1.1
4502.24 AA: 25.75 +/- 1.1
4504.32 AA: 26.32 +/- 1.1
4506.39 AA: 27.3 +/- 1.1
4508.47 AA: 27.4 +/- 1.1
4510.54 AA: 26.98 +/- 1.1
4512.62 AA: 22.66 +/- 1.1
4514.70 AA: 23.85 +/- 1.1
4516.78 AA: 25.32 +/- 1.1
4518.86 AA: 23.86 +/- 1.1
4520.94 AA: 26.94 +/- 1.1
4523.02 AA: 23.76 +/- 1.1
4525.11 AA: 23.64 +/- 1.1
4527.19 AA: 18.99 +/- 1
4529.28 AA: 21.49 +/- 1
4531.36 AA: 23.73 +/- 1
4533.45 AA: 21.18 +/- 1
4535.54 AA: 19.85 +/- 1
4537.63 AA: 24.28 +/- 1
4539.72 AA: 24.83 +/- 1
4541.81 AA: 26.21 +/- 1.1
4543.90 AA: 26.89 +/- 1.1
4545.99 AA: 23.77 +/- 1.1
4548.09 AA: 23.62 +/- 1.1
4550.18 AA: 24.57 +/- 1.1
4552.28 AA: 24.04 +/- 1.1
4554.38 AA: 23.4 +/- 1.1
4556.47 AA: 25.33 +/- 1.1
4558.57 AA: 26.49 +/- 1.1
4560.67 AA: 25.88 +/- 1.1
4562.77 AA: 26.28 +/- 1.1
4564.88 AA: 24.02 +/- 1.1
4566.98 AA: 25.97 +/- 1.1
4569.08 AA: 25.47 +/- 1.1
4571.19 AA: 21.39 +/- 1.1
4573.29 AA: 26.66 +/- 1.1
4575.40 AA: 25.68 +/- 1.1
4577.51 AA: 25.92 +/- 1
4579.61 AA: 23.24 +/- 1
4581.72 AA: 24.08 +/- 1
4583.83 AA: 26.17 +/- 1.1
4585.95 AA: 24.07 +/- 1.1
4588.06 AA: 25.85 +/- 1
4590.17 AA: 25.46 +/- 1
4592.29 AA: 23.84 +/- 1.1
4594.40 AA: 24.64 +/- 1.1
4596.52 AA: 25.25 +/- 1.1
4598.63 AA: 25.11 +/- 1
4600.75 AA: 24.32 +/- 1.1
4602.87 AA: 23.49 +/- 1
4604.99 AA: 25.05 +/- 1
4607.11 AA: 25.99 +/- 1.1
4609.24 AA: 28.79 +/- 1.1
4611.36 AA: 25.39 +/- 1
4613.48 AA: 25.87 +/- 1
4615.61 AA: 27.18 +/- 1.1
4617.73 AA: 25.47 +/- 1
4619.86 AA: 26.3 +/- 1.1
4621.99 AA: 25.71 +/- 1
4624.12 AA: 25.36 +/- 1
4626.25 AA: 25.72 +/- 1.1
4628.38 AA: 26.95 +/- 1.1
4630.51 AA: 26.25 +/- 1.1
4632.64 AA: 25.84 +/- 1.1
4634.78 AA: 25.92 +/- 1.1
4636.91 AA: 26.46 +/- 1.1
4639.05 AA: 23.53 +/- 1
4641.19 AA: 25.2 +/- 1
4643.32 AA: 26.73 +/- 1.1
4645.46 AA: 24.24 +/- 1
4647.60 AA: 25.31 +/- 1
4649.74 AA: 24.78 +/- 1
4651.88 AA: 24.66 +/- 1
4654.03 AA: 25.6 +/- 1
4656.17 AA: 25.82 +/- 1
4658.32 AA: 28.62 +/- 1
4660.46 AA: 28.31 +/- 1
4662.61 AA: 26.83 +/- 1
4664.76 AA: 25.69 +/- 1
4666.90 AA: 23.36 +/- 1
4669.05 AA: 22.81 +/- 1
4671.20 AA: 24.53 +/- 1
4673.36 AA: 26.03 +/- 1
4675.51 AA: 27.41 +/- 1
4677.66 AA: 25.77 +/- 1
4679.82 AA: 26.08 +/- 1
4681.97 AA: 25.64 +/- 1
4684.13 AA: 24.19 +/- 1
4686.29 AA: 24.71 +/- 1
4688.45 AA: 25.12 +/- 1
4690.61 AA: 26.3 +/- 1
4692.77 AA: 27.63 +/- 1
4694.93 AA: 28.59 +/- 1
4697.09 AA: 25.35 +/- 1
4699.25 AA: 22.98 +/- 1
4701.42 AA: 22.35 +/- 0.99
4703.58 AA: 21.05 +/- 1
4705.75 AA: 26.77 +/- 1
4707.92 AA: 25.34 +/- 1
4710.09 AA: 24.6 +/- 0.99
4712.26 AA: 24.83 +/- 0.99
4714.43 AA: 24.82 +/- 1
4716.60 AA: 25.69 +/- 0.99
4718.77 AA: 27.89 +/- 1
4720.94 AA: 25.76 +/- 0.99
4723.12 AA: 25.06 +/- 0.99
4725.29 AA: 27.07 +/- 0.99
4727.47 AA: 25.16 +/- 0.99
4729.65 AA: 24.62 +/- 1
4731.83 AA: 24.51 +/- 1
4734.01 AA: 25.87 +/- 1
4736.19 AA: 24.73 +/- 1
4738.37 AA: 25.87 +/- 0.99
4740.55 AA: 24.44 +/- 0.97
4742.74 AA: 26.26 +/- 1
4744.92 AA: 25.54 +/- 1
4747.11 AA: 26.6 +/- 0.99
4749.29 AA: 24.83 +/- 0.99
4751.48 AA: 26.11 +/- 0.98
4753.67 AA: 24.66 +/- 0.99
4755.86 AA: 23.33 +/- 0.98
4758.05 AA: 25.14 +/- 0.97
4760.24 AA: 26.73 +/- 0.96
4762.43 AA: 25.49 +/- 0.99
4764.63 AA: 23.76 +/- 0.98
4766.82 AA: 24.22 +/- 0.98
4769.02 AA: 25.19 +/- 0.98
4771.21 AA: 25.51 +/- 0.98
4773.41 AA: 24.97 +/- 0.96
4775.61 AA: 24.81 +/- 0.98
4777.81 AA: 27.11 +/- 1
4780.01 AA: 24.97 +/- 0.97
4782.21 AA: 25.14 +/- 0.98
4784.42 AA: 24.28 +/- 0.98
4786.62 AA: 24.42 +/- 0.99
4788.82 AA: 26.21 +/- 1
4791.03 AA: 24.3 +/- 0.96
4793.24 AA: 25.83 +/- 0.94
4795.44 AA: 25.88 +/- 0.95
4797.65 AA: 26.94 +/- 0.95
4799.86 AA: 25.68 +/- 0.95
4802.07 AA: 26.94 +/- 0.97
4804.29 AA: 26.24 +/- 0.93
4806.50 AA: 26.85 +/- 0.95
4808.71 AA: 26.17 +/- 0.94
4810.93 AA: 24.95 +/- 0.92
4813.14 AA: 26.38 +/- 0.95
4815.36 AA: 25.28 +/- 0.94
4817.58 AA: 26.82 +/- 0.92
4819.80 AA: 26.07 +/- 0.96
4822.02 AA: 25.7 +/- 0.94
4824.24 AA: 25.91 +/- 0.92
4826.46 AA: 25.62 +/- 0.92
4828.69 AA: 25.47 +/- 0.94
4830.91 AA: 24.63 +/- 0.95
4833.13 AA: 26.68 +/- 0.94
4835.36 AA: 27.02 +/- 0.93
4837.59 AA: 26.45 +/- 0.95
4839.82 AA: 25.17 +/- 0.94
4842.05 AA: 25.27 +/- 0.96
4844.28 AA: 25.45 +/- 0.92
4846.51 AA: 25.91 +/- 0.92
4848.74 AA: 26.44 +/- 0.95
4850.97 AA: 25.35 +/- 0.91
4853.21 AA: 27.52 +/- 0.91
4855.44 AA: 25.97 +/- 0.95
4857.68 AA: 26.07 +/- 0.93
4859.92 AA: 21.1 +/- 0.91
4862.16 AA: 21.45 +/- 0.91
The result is -0.15 mag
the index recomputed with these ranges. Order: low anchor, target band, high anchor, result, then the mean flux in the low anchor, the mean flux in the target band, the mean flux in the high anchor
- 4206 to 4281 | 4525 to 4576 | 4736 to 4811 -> -0.10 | 17.1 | 24.1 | 25.4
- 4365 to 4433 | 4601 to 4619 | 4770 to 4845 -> -0.12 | 20.5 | 25.8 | 25.7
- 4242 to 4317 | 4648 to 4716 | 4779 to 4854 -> -0.09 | 16.1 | 25.4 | 25.8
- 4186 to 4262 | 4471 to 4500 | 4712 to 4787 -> -0.15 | 17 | 24.2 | 25.3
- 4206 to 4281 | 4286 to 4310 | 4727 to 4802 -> 0.25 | 17.1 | 14.2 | 25.3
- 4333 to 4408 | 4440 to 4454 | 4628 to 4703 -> -0.09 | 20.1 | 23.4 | 25.5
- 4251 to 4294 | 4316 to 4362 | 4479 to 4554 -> -0.08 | 16.7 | 20.2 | 24.2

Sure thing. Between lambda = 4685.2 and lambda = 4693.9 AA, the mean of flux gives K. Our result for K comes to 25.9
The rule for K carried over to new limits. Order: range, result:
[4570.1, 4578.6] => 24.9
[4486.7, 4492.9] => 24.1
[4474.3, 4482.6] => 24.2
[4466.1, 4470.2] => 21.8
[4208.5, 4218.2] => 19.8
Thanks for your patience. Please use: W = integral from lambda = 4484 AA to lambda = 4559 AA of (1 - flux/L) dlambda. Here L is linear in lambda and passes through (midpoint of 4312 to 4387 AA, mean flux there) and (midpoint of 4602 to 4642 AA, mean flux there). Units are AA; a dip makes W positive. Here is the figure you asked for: -2.4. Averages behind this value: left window 19.9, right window 25.8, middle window 24.4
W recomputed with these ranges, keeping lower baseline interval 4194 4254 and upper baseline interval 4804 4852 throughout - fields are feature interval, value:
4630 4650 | -2.0 AA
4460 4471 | -0.5 AA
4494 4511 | -3.7 AA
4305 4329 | 2.1 AA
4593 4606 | -1.2 AA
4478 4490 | -1.8 AA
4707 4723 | -0.9 AA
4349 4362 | -1.1 AA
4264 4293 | 1.9 AA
